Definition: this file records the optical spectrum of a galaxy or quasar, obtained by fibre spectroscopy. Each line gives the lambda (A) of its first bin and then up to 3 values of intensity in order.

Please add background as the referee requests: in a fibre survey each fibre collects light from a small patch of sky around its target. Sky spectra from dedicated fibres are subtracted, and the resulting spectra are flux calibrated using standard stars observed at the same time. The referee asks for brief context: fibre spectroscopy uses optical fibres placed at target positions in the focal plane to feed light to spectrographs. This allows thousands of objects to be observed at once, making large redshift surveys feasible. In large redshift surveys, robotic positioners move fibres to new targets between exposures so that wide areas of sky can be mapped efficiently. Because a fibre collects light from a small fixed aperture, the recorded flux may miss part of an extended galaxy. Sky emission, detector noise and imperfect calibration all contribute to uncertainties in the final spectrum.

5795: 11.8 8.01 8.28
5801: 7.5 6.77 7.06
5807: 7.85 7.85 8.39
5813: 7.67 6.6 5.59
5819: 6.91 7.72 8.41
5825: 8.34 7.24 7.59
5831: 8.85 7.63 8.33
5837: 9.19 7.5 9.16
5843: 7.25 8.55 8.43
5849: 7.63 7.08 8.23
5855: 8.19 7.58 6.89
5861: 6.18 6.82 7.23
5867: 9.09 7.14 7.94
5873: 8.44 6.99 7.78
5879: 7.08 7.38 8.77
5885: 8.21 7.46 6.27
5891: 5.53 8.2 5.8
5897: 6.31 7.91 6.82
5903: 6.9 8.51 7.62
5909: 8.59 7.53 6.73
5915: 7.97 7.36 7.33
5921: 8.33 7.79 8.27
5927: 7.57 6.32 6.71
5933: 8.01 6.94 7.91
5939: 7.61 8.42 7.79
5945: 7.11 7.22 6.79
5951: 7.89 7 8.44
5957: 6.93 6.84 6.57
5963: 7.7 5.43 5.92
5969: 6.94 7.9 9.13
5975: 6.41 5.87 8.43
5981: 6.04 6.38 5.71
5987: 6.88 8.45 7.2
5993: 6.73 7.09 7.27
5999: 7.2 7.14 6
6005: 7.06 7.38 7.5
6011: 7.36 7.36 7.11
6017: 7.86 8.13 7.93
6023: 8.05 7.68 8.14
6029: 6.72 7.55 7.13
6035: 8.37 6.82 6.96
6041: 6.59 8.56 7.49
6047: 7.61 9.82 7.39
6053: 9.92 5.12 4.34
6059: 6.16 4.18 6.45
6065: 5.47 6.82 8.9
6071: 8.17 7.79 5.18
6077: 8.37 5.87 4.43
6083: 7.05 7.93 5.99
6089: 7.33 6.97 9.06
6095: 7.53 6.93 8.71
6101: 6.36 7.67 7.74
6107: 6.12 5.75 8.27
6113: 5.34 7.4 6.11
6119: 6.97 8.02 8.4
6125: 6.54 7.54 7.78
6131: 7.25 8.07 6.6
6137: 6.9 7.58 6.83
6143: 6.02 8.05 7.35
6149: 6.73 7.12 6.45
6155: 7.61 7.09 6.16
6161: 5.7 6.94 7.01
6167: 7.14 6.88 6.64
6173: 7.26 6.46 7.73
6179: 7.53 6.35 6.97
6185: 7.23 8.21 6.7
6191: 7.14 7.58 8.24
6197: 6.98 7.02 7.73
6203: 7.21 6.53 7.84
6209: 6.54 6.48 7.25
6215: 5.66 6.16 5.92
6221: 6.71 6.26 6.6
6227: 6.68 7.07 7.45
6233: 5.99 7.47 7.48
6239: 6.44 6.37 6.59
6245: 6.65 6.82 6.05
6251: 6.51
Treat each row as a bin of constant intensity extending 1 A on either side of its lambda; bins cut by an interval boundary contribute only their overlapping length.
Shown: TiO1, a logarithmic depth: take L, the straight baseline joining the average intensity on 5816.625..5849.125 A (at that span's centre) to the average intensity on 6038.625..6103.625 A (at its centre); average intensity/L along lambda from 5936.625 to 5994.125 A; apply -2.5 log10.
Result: 0.046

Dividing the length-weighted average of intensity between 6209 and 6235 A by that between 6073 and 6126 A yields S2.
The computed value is 0.9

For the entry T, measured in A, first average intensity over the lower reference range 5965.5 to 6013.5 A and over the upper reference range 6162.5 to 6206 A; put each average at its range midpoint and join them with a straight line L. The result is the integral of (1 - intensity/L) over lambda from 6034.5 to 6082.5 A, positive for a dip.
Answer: 1.0 A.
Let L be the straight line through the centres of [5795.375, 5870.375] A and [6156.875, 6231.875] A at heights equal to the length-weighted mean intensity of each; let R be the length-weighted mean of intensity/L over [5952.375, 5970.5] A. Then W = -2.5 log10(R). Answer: 0.08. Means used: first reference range 7.73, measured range 6.89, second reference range 6.92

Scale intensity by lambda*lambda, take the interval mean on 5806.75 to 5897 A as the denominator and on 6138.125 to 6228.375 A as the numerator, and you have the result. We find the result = 1.0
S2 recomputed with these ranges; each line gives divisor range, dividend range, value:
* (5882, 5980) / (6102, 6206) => 0.96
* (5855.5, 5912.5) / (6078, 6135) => 0.96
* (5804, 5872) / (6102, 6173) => 0.91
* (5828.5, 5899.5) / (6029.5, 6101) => 0.93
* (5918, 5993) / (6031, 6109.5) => 0.98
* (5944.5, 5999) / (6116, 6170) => 1.00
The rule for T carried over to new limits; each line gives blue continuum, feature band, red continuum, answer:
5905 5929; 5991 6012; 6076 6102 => 0.96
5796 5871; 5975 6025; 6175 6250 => 1.23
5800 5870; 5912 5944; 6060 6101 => -0.75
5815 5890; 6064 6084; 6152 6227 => 1.04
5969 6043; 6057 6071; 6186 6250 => 1.65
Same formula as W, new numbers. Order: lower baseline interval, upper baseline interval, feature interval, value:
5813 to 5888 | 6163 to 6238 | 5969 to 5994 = 0.05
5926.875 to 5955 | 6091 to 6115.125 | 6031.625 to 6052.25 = -0.06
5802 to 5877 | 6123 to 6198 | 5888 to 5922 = 0.04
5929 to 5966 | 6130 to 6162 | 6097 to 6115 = 0.00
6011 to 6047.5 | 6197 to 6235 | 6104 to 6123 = 0.04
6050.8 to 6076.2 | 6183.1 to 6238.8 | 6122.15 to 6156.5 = -0.07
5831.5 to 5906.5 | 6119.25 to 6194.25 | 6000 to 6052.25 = -0.03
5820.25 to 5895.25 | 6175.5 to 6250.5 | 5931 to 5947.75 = -0.01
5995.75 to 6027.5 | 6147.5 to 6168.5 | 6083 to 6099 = -0.05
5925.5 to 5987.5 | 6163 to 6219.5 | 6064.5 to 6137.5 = -0.01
